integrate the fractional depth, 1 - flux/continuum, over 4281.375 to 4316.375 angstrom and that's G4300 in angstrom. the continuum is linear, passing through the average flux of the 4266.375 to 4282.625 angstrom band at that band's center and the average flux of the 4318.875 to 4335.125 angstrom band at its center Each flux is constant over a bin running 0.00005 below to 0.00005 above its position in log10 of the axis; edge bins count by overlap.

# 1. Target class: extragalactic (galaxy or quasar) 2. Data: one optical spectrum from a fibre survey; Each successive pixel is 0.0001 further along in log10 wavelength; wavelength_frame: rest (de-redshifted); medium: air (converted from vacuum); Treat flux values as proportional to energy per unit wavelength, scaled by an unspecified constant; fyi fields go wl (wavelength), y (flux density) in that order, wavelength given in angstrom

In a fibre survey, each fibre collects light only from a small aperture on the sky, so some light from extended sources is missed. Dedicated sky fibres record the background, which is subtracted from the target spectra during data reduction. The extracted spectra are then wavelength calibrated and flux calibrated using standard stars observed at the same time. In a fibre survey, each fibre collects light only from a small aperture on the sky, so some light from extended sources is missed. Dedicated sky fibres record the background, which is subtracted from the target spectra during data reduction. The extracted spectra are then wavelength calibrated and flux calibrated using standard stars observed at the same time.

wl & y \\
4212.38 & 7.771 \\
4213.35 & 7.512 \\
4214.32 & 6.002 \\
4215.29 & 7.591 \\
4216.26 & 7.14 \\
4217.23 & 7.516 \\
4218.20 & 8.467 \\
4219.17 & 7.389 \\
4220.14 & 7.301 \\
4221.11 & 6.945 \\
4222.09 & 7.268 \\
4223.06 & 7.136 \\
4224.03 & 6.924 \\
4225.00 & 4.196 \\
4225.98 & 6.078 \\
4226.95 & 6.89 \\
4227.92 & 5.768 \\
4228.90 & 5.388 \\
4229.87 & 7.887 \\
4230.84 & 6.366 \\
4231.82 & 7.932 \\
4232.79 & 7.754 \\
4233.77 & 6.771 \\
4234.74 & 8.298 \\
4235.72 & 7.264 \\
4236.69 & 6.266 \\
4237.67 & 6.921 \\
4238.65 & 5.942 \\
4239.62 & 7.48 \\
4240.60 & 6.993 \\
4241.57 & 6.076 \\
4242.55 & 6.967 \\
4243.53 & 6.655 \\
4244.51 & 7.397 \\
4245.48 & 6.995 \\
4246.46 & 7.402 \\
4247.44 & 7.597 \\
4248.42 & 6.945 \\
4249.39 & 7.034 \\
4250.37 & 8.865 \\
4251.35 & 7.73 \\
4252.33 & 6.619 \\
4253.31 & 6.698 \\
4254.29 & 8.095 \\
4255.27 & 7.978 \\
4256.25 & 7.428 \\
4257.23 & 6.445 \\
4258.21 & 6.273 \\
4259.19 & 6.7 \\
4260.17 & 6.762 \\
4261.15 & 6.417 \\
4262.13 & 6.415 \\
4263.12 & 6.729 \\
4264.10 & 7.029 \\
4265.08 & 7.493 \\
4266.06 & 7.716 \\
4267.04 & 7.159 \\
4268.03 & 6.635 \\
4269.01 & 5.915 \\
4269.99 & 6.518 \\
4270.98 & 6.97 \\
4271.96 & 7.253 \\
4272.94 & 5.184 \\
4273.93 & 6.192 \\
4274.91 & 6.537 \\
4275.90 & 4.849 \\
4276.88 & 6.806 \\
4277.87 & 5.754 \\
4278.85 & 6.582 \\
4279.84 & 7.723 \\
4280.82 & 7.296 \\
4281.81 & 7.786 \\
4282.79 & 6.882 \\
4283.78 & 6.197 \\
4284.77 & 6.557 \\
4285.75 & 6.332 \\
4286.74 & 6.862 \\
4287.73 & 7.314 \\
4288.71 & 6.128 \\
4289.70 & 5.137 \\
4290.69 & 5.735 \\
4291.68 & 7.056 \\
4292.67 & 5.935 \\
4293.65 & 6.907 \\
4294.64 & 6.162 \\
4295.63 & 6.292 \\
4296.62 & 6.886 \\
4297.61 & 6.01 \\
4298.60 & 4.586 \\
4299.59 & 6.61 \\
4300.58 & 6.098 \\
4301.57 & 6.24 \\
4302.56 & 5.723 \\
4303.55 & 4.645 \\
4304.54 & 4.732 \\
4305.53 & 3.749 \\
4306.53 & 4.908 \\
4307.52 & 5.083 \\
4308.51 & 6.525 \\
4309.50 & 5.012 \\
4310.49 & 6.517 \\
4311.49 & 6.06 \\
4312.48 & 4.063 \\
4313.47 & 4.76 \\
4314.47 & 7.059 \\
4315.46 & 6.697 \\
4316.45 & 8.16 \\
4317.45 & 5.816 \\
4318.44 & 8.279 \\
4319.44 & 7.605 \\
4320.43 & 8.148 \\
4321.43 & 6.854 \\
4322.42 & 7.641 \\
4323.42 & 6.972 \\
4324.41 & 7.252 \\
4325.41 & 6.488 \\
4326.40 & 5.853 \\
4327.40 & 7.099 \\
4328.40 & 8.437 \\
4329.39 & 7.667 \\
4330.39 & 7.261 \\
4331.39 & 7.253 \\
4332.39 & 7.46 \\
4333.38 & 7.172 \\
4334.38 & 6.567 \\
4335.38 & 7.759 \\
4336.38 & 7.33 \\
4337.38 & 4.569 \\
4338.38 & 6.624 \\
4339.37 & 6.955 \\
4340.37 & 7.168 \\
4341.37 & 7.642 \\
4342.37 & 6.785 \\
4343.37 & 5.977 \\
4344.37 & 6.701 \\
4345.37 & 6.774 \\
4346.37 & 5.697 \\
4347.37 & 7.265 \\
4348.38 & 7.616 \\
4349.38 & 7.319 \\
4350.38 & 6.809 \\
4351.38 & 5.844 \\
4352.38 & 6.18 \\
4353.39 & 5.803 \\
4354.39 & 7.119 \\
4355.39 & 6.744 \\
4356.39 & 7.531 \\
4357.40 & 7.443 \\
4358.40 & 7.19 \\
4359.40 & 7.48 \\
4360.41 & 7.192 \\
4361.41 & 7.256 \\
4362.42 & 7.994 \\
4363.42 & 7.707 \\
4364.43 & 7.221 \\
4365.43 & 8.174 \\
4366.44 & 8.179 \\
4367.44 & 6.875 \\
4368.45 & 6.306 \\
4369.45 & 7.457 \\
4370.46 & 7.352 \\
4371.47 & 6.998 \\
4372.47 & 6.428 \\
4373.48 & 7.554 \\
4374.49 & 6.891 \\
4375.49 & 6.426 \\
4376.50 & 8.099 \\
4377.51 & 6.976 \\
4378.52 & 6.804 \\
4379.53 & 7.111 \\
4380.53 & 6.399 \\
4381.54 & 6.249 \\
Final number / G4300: 4.49 angstrom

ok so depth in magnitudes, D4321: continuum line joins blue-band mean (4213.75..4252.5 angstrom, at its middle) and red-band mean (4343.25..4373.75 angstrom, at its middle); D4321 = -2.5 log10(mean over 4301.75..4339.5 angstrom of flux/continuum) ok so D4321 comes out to 0.088 mag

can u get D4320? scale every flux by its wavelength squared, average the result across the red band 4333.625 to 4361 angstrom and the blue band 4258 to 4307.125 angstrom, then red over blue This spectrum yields 1.1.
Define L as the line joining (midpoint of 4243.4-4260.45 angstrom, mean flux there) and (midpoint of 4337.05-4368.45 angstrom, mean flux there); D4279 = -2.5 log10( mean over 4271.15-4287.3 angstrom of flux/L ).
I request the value 0.09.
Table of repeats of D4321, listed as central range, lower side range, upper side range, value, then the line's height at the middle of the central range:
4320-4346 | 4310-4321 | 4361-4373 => -0.021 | 6.88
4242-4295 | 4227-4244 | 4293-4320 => -0.055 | 6.45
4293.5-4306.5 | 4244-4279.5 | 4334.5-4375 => 0.215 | 6.92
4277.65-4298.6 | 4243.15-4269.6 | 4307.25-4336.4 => 0.072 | 6.96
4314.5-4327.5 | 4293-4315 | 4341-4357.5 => -0.176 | 6.08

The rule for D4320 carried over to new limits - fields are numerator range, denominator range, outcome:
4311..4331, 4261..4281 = 1.07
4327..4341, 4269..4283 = 1.11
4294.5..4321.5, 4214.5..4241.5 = 0.90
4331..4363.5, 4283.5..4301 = 1.13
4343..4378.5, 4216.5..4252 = 1.06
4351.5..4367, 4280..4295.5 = 1.14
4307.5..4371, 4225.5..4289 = 1.05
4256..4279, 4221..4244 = 0.99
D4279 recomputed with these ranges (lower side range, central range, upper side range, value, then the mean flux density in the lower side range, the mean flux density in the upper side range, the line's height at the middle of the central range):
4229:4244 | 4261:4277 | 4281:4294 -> 0.022 mag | 7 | 6.54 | 6.71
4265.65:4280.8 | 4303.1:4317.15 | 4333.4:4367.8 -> 0.209 mag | 6.54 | 6.99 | 6.75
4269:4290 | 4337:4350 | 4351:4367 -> 0.055 mag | 6.52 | 7.2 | 7.07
